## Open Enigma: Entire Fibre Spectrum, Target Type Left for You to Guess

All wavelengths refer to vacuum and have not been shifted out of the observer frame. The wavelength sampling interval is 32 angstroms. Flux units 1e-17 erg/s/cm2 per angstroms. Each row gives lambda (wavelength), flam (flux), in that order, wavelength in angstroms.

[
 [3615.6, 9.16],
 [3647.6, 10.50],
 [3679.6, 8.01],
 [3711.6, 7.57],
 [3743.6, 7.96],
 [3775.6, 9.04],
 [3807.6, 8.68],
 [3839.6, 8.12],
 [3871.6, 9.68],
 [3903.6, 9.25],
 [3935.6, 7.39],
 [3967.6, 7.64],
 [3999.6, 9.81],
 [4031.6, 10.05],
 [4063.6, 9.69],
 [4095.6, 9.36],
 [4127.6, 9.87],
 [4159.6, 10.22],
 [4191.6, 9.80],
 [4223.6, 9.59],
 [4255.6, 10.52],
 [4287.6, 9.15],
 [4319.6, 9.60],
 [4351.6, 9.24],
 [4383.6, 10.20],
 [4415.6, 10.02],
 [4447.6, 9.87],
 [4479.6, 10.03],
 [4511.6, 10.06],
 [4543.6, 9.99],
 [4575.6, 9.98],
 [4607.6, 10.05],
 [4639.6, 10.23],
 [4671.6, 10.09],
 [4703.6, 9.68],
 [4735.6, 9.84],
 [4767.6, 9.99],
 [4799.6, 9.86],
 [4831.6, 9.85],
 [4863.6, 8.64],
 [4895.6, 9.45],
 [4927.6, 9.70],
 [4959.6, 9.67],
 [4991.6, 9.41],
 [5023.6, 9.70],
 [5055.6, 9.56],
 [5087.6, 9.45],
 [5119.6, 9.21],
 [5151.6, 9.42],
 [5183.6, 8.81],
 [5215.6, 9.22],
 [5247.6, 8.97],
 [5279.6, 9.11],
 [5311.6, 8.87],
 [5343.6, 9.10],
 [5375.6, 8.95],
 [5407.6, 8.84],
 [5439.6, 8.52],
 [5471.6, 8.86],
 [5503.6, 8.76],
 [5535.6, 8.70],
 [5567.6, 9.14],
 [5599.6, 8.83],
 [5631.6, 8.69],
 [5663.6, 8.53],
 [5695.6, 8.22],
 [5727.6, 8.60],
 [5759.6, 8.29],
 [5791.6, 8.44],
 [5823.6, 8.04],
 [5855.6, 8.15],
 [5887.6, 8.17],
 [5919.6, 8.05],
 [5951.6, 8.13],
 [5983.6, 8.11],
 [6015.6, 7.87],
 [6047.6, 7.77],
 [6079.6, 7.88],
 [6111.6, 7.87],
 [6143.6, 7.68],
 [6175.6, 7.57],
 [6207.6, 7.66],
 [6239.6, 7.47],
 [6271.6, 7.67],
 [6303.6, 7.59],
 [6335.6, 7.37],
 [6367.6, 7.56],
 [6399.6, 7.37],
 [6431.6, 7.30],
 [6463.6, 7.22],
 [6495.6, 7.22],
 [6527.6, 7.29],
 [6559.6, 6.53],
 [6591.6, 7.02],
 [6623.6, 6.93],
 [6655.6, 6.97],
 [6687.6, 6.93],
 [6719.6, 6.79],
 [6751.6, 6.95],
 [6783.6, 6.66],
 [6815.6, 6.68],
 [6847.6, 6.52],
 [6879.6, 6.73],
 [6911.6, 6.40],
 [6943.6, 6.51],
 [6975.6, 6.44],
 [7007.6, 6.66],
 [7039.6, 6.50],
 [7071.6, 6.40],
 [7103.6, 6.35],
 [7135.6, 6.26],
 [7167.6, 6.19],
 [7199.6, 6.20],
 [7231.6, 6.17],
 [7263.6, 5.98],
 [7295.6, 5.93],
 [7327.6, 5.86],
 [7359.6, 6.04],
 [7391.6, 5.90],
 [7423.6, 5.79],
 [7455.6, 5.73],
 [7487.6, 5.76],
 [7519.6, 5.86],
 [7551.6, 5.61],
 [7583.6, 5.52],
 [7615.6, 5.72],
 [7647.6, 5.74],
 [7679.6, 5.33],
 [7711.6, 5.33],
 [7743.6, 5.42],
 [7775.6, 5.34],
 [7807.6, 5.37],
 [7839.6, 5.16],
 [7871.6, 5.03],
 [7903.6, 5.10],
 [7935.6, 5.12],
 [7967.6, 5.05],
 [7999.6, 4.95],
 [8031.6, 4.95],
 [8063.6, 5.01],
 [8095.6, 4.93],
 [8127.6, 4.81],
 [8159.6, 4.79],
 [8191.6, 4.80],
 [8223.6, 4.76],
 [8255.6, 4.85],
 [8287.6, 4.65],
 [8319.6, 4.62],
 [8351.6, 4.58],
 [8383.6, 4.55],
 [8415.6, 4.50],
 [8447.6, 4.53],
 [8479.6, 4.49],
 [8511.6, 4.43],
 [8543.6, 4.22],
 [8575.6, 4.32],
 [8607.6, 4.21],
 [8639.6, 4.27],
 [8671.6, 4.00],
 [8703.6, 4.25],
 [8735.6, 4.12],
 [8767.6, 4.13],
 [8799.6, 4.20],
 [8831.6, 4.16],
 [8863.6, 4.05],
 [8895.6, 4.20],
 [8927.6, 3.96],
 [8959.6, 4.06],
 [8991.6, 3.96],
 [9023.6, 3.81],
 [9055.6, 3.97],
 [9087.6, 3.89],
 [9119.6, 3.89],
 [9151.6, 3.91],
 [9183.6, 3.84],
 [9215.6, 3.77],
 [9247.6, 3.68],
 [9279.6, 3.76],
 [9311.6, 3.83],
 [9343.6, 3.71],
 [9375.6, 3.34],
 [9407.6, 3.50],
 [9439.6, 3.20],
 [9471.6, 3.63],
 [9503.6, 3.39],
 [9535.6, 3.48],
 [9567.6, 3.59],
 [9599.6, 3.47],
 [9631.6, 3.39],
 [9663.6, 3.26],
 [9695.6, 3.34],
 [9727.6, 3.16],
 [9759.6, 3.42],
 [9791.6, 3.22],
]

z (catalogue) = 0.00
